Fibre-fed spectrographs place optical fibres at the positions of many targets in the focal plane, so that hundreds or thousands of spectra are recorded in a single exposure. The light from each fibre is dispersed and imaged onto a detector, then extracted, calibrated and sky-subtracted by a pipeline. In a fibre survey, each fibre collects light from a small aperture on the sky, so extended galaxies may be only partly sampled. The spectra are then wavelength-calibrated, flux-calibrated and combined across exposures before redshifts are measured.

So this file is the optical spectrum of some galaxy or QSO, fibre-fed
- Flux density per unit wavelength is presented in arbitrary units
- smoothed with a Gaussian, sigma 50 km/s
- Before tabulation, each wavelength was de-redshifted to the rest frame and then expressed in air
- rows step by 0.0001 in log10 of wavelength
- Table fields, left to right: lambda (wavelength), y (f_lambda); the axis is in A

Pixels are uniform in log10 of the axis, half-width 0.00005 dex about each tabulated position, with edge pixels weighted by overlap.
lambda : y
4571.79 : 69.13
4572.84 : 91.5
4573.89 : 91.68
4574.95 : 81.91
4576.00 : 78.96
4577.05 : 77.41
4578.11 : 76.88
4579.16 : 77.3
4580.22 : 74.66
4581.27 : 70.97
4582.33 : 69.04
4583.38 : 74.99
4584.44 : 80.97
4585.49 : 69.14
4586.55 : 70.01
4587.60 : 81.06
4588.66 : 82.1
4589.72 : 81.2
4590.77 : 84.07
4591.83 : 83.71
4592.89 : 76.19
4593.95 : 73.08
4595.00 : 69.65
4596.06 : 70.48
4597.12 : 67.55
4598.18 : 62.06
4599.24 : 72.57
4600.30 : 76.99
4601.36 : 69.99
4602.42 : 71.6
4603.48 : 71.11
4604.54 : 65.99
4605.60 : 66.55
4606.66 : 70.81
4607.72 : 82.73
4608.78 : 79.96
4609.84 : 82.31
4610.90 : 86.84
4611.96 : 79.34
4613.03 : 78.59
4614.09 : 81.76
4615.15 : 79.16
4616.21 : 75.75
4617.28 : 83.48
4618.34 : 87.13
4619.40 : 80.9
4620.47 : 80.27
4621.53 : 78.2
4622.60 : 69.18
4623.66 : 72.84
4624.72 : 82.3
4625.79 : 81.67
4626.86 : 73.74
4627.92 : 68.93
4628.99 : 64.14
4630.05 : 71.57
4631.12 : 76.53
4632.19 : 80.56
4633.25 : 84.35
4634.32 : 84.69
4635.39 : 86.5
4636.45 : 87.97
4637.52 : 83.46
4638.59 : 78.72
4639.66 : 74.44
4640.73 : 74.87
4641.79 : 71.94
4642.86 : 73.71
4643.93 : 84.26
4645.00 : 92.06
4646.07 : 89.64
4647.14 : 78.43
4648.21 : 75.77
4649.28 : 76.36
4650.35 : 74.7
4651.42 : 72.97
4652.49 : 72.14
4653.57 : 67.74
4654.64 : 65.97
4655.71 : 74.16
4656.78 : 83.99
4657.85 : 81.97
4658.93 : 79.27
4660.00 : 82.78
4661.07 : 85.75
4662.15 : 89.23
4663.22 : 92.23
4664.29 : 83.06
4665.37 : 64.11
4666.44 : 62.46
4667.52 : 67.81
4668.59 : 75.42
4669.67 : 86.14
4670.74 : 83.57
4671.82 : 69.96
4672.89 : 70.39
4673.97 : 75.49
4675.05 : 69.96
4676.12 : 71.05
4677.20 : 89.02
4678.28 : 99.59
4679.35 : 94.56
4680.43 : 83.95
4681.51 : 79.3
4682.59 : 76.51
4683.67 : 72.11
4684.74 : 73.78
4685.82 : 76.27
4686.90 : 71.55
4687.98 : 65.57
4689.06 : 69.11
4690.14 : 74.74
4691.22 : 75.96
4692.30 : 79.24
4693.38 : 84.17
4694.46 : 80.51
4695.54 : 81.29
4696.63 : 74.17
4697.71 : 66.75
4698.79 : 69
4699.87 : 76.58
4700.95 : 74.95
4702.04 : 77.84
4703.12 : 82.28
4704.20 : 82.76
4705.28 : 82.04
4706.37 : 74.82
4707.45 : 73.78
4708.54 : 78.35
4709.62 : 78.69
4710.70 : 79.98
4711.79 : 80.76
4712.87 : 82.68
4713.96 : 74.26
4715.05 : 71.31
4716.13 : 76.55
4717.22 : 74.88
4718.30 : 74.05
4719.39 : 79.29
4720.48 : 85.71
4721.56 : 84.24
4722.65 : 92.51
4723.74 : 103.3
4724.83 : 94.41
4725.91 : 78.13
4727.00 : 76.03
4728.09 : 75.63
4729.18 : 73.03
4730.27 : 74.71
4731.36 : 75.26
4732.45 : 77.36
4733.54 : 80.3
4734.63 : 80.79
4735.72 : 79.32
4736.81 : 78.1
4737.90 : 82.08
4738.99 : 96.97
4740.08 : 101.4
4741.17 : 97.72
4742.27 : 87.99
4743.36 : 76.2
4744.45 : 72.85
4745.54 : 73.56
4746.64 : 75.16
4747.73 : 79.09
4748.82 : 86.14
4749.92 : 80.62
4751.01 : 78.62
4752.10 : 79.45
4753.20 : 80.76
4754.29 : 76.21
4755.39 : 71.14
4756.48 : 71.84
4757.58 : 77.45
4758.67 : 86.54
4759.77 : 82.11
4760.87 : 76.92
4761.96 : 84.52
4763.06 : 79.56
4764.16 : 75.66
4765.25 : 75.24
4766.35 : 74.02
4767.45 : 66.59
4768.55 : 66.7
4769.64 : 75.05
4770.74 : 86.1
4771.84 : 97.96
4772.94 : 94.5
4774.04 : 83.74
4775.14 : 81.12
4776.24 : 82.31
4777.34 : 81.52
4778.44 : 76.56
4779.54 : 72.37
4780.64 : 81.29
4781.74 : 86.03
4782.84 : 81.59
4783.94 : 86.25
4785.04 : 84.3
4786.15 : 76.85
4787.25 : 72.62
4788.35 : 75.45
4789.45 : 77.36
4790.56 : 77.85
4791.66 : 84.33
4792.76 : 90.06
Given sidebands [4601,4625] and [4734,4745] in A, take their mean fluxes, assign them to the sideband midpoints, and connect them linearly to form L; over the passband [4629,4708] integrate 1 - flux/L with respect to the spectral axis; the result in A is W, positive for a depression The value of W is 2.85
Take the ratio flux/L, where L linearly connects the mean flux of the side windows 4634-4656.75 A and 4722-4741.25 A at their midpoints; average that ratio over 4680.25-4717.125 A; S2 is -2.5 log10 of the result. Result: 0.07 mag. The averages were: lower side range 78.2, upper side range 84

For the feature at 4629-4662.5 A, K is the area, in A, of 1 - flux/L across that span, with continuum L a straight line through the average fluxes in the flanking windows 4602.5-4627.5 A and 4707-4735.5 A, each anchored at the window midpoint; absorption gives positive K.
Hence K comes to -0.3 A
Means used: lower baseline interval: 77.7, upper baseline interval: 79.9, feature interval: 78.9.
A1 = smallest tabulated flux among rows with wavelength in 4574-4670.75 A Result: 62.06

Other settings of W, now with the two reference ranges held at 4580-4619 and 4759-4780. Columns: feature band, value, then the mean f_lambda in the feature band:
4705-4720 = 0.23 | 77.2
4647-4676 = 0.36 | 76.3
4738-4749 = -0.76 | 84.6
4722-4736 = -0.51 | 81.6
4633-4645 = -0.65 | 80.9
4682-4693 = 0.59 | 73.7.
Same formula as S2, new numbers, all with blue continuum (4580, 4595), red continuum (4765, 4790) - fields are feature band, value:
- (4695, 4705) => 0.029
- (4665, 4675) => 0.073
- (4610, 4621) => -0.061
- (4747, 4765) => 0.005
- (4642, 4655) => 0.007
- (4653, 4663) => -0.023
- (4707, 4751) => -0.028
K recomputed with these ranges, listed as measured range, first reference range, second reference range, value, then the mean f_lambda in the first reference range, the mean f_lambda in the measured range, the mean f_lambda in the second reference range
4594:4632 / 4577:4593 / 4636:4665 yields 1.32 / 76.8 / 75.2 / 79.4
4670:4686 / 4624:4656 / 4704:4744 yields 0.02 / 77.5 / 79.2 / 81.5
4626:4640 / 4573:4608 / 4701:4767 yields -0.31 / 75.1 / 78.2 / 80.1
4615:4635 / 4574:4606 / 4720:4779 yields -0.45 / 74.5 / 77.7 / 81.1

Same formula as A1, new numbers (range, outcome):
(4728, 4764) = 71.14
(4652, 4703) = 62.46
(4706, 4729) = 71.31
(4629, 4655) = 65.97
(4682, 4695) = 65.57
